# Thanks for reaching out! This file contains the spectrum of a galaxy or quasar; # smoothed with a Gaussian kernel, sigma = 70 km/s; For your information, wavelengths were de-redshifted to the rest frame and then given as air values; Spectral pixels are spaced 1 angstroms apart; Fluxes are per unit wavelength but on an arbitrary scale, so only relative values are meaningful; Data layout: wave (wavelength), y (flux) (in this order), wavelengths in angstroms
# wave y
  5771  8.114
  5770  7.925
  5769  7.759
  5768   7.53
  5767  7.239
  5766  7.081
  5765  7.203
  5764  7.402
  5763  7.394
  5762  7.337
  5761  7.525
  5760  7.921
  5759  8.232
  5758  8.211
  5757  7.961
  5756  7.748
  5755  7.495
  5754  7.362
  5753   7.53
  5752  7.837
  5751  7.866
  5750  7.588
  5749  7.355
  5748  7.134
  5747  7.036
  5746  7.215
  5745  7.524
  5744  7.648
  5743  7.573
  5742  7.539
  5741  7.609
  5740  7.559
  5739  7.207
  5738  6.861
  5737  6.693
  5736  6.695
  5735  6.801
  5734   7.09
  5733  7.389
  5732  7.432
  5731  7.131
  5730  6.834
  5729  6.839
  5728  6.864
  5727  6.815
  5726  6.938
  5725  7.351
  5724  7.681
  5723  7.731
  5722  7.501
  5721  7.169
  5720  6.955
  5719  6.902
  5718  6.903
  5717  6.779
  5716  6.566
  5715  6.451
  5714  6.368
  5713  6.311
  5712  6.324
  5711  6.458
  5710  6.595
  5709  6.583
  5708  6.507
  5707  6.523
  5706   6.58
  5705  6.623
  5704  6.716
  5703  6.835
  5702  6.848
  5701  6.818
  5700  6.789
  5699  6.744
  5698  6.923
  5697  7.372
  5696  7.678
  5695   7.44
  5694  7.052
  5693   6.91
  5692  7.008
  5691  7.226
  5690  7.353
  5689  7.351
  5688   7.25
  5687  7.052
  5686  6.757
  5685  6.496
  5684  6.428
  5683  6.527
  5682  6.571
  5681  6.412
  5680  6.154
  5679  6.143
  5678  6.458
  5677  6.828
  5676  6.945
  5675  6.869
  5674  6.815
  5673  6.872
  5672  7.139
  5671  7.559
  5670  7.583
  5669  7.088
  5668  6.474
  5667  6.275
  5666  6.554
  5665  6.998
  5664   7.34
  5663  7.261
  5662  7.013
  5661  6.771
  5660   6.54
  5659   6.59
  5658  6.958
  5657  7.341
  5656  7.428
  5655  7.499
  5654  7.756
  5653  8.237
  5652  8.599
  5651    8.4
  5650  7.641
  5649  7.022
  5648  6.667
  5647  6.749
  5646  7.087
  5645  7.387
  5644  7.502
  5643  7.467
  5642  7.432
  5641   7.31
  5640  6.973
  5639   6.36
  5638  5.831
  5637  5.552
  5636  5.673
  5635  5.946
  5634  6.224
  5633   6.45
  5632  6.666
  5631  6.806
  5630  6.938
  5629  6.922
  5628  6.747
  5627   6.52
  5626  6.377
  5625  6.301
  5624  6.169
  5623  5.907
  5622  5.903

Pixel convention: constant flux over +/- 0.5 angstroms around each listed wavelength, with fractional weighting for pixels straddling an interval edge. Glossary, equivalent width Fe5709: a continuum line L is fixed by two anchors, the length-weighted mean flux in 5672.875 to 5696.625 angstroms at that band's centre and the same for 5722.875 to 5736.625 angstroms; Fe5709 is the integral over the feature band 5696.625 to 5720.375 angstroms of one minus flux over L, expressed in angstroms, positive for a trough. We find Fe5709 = 1.0 angstroms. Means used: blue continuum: 6.86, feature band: 6.68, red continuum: 7.09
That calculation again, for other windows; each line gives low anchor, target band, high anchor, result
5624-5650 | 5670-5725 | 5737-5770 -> 1.9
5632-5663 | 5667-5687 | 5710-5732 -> 0.7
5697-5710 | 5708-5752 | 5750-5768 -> 0.5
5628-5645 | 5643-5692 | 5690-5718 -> -2.4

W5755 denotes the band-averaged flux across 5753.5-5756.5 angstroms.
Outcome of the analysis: 7.54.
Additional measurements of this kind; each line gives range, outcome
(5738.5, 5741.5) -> 7.46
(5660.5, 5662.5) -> 6.89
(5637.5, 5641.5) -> 6.62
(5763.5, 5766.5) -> 7.23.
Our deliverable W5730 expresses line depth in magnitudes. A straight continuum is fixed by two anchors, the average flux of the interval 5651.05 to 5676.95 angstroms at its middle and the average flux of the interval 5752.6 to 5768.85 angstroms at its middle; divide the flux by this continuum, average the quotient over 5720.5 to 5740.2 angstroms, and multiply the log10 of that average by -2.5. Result 0.05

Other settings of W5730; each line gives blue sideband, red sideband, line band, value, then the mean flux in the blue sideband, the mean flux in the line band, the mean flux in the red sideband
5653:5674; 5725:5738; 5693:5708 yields 0.02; 7.07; 6.91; 6.97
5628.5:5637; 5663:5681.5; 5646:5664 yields -0.11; 6.4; 7.32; 6.82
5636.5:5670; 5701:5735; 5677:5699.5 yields 0.02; 7.1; 6.88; 6.86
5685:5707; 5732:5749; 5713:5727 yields 0.02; 6.99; 6.99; 7.23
